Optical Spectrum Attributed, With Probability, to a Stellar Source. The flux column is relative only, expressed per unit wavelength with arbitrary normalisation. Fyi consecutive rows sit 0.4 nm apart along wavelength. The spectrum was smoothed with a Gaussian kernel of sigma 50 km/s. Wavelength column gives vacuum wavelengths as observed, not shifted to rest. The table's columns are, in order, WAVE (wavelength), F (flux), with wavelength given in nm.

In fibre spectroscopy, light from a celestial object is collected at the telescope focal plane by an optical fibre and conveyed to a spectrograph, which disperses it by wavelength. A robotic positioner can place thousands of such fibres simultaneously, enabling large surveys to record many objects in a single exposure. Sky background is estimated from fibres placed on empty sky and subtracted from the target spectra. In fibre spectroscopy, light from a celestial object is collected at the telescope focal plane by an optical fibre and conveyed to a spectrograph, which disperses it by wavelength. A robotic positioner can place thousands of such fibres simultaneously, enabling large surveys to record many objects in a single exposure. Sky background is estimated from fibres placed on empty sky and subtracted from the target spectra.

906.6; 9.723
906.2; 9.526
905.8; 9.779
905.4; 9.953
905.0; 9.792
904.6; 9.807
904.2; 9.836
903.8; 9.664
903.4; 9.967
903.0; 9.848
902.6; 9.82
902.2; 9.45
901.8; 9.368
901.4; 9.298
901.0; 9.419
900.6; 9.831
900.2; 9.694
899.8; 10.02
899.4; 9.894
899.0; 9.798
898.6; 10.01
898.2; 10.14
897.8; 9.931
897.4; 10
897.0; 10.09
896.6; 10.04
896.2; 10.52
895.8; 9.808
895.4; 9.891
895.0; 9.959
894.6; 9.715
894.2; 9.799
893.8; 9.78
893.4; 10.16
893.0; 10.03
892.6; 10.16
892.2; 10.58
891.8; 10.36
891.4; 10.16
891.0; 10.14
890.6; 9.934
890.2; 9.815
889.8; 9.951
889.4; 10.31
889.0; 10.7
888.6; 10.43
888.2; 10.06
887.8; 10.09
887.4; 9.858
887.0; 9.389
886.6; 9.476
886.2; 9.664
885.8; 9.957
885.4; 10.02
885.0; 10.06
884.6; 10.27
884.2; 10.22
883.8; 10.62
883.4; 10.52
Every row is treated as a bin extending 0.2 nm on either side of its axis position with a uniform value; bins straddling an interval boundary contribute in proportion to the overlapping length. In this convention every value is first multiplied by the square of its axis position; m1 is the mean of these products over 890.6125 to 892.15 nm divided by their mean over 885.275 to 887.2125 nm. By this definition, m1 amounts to 1.07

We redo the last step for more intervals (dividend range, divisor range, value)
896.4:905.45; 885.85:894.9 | 1.00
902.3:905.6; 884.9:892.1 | 1.01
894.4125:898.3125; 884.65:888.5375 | 1.04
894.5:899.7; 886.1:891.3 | 1.02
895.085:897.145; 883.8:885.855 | 1.02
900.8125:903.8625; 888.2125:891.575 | 0.97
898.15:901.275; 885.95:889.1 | 1.02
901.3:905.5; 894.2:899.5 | 0.99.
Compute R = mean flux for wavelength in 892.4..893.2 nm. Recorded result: 10.1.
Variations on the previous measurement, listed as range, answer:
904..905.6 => 9.85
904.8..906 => 9.84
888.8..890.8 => 10.1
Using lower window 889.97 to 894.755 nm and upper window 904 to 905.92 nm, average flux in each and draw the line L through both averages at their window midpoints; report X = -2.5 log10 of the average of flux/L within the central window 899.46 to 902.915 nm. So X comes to 0.030 mag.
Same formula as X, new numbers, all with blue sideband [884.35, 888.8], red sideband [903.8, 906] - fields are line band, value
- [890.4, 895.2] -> -0.018 mag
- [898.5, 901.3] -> 0.007 mag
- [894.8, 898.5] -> -0.018 mag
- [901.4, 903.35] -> 0.025 mag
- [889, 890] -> -0.035 mag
